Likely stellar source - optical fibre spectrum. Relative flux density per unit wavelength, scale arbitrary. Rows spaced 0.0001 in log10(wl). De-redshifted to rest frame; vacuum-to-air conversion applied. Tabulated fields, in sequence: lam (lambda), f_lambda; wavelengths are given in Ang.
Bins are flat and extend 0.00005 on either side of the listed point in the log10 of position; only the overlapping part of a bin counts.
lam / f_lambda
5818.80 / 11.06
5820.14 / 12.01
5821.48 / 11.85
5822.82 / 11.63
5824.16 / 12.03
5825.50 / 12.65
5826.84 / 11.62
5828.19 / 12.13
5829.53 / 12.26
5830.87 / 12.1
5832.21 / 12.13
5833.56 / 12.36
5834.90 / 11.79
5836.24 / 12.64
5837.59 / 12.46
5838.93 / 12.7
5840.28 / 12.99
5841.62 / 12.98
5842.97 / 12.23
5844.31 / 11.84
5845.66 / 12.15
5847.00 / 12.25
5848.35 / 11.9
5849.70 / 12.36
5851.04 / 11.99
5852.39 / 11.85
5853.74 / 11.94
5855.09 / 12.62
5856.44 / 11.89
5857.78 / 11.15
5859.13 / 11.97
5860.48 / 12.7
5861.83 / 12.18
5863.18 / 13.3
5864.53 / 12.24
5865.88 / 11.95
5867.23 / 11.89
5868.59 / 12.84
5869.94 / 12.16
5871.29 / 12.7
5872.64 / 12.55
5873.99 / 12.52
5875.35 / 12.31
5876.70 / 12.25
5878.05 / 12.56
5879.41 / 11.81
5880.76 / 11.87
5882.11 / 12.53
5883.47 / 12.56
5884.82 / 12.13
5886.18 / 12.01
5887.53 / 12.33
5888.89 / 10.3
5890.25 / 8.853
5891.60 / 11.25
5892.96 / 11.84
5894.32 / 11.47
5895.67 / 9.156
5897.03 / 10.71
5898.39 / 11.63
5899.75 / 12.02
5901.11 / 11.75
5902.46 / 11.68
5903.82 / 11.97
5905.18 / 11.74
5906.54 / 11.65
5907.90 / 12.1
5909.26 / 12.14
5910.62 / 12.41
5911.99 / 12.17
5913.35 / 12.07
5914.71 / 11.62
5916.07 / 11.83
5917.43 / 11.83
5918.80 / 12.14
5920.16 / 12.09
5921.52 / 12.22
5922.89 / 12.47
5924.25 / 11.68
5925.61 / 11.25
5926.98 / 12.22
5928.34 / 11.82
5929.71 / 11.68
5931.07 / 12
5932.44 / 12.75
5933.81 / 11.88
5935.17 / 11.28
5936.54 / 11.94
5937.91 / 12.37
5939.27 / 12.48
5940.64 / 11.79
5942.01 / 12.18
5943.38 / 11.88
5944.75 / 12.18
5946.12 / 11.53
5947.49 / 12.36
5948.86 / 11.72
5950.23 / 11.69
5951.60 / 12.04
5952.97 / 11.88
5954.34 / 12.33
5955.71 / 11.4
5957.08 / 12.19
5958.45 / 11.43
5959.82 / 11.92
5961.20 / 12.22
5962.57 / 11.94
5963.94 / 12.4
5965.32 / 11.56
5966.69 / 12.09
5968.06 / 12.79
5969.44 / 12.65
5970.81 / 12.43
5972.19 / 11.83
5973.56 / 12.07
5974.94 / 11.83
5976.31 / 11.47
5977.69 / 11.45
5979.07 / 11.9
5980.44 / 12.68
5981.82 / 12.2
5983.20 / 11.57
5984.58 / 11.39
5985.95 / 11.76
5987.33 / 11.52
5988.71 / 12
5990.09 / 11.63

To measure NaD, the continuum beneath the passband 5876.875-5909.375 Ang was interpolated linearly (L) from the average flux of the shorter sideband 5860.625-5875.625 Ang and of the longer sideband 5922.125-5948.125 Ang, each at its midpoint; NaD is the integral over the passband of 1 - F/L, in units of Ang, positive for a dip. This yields 1.8 Ang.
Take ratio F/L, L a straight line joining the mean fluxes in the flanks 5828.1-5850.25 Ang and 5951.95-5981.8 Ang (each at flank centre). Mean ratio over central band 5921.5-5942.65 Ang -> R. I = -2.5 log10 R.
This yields 0.01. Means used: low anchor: 12.3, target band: 12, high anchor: 12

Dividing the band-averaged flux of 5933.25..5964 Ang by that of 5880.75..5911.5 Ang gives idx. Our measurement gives 1.0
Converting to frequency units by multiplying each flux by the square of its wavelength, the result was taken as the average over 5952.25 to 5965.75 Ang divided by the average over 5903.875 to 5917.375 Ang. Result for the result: 1.0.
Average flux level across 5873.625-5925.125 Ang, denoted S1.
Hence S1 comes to 11.8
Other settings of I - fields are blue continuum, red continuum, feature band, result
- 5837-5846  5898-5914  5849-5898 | 0.03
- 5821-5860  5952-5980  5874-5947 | 0.02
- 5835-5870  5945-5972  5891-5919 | 0.04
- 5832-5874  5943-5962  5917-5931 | 0.01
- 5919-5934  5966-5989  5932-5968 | 0.00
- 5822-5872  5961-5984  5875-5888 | -0.01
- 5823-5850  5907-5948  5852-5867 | 0.00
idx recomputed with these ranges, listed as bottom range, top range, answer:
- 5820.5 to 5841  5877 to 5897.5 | 0.94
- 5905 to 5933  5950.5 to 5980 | 1.00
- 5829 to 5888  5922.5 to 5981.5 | 0.98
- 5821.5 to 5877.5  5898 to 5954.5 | 0.98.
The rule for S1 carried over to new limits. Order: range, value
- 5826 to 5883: 12.3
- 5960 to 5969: 12.2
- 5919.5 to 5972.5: 12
